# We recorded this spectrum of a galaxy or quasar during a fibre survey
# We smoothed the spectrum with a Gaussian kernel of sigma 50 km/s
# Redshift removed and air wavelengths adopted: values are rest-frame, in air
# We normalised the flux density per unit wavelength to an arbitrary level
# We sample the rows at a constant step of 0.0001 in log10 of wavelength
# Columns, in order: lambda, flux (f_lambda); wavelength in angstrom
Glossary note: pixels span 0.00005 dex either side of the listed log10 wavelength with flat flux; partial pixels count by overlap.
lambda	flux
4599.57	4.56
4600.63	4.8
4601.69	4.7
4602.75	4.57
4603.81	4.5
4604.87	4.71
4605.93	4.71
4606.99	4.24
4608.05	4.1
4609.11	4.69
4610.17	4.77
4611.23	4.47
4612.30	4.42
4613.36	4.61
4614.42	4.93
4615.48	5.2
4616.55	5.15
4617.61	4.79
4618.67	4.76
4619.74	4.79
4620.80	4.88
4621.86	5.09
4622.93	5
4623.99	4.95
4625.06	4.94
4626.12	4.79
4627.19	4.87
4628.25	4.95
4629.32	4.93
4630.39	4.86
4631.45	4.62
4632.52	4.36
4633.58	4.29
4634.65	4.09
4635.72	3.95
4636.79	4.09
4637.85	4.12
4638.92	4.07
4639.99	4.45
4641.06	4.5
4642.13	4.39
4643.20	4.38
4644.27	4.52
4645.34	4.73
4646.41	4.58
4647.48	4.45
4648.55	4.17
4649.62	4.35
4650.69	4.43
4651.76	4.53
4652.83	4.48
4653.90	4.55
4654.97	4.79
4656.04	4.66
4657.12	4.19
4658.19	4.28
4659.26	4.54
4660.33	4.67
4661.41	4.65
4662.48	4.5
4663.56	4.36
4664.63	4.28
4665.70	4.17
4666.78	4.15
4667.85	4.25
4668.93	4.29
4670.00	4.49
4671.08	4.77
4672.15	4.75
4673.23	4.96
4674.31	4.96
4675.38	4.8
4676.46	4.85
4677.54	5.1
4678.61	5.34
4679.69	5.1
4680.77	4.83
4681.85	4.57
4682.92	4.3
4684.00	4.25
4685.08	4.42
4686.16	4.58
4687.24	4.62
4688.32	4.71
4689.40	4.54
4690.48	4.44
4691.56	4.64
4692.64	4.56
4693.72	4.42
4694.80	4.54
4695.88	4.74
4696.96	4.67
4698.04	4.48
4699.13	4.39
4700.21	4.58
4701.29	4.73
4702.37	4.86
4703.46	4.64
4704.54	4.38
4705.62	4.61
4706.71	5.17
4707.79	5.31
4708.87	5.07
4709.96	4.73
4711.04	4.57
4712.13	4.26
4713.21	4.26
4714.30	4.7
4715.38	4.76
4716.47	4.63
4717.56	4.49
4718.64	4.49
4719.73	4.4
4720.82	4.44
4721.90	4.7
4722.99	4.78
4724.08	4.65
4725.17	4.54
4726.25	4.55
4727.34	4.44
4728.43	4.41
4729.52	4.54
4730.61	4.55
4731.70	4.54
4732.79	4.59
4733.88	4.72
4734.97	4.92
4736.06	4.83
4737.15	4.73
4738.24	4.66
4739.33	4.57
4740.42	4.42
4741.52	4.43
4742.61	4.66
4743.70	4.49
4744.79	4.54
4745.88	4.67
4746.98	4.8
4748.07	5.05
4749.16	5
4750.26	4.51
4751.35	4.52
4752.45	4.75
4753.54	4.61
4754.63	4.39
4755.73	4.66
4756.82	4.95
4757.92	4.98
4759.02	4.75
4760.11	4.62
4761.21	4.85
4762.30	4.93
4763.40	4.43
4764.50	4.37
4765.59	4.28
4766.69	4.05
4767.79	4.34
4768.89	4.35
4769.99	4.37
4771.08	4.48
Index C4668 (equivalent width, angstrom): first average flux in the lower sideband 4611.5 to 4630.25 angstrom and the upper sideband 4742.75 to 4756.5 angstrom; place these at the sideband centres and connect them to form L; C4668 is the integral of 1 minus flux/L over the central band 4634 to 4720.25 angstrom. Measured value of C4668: 4.2 angstrom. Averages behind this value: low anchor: 4.88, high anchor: 4.67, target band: 4.55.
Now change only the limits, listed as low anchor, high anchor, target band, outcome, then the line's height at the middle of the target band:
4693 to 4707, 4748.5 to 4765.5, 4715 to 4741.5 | 0.3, 4.65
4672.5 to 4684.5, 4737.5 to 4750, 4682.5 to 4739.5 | 1.6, 4.74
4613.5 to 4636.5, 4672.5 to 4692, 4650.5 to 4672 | 1.3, 4.74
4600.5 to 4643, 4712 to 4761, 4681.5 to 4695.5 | 0.4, 4.62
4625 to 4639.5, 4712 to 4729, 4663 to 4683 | -0.7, 4.51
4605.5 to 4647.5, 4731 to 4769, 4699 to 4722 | -0.1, 4.62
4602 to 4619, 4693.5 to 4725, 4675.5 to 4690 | -0.2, 4.64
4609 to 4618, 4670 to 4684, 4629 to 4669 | 3.3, 4.81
